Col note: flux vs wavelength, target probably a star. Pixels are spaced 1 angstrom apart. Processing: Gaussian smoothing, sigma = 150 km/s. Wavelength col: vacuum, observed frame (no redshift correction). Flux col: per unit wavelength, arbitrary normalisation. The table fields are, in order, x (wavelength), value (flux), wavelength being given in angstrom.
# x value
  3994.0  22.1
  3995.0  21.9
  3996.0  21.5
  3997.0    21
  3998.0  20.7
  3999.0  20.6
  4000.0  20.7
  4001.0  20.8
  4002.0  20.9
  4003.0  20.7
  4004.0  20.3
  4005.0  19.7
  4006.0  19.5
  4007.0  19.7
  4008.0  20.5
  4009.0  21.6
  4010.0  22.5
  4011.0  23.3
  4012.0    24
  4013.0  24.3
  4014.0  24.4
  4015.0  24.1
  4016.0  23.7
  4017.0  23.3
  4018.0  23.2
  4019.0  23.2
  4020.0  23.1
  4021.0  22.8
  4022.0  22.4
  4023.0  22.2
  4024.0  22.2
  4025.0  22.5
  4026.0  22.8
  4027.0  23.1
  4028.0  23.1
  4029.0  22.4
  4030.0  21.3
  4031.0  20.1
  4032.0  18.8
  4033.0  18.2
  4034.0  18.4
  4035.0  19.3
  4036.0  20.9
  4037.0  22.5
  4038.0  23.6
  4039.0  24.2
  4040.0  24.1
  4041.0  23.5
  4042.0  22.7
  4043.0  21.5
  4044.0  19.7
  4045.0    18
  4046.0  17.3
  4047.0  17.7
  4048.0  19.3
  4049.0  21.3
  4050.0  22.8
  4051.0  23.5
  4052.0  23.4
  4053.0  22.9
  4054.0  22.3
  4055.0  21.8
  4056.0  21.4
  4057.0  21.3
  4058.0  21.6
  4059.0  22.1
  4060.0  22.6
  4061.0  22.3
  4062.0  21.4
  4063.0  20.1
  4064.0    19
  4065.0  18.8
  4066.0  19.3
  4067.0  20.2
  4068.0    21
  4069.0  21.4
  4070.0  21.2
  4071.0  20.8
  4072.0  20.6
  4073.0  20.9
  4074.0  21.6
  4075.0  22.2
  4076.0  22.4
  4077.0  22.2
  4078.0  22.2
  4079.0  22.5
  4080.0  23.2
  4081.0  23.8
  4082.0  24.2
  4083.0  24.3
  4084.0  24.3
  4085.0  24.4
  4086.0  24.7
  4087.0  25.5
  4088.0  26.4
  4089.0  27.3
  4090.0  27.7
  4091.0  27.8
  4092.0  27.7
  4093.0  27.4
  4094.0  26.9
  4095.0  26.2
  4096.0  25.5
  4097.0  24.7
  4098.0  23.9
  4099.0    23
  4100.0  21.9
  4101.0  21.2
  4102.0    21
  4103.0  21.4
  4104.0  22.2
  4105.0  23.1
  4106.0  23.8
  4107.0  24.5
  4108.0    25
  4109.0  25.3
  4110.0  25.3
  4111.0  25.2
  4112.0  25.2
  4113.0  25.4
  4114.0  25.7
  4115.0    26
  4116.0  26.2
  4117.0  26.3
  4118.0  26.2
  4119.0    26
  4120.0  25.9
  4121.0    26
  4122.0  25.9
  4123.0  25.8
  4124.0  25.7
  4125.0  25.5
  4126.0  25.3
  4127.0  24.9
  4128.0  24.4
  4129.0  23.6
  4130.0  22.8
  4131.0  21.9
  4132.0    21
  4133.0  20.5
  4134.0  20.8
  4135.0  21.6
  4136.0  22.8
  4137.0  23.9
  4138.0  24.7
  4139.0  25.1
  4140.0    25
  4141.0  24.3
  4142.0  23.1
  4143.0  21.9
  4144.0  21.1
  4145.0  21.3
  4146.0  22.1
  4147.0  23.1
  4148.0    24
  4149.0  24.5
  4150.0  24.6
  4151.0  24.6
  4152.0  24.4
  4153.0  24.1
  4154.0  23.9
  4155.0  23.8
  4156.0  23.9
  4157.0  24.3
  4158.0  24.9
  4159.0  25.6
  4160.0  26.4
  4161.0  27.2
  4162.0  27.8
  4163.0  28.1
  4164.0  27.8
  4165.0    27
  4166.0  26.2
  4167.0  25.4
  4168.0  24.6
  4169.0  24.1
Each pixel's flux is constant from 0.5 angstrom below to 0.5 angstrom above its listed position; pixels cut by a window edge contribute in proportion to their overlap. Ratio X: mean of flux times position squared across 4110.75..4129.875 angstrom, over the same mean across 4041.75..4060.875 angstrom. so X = 1.2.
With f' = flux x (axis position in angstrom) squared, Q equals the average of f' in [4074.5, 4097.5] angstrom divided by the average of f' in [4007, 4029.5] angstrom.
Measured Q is 1.13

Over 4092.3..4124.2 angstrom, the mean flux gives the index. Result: 24.8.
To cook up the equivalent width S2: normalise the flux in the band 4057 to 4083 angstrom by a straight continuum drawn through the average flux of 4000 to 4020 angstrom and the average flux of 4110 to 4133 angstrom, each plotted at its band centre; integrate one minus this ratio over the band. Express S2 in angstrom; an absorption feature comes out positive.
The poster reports 2.3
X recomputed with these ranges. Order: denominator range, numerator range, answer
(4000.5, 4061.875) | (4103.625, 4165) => 1.18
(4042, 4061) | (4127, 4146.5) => 1.12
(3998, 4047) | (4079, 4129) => 1.20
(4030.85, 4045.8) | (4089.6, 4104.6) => 1.20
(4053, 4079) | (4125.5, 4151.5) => 1.13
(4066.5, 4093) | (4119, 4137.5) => 1.04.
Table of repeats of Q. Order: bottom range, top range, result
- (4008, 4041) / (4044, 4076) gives 0.96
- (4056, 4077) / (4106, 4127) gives 1.24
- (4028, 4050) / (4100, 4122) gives 1.22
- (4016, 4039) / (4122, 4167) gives 1.17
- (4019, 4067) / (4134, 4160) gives 1.17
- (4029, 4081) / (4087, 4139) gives 1.19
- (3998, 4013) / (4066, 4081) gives 1.06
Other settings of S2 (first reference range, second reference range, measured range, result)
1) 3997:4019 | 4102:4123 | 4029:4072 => 3.82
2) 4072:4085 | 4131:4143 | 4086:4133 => -4.14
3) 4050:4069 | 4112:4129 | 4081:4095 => -1.54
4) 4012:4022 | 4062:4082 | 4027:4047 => 1.52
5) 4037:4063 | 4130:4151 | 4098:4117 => -1.32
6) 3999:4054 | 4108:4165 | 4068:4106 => -0.69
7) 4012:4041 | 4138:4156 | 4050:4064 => 0.43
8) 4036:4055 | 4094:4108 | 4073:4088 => -0.40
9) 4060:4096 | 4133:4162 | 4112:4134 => -1.04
